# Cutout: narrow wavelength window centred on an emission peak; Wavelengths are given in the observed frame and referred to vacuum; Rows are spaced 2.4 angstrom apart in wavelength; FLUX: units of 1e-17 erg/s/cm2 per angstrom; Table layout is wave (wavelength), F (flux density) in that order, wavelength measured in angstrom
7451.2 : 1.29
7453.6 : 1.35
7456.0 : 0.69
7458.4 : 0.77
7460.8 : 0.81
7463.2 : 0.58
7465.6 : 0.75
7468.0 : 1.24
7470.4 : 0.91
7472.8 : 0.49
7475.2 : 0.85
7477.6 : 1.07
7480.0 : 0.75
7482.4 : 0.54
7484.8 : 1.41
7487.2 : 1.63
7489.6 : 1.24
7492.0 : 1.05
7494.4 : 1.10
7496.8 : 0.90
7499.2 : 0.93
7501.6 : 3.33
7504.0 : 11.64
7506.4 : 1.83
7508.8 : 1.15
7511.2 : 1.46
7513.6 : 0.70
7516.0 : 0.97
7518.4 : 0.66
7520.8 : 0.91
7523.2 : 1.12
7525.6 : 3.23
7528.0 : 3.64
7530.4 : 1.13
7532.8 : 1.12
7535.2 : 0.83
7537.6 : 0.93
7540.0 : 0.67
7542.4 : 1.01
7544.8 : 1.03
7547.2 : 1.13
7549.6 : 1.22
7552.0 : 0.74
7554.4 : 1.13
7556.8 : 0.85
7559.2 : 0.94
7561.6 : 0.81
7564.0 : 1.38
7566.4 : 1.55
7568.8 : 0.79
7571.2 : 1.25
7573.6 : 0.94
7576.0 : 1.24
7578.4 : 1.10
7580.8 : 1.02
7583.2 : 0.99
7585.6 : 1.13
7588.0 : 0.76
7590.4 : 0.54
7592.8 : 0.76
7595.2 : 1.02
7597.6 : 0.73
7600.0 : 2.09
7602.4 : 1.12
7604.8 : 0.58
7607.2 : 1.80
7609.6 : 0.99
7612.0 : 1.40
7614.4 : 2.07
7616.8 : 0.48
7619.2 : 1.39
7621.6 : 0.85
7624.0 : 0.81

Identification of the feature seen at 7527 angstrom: [N II]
